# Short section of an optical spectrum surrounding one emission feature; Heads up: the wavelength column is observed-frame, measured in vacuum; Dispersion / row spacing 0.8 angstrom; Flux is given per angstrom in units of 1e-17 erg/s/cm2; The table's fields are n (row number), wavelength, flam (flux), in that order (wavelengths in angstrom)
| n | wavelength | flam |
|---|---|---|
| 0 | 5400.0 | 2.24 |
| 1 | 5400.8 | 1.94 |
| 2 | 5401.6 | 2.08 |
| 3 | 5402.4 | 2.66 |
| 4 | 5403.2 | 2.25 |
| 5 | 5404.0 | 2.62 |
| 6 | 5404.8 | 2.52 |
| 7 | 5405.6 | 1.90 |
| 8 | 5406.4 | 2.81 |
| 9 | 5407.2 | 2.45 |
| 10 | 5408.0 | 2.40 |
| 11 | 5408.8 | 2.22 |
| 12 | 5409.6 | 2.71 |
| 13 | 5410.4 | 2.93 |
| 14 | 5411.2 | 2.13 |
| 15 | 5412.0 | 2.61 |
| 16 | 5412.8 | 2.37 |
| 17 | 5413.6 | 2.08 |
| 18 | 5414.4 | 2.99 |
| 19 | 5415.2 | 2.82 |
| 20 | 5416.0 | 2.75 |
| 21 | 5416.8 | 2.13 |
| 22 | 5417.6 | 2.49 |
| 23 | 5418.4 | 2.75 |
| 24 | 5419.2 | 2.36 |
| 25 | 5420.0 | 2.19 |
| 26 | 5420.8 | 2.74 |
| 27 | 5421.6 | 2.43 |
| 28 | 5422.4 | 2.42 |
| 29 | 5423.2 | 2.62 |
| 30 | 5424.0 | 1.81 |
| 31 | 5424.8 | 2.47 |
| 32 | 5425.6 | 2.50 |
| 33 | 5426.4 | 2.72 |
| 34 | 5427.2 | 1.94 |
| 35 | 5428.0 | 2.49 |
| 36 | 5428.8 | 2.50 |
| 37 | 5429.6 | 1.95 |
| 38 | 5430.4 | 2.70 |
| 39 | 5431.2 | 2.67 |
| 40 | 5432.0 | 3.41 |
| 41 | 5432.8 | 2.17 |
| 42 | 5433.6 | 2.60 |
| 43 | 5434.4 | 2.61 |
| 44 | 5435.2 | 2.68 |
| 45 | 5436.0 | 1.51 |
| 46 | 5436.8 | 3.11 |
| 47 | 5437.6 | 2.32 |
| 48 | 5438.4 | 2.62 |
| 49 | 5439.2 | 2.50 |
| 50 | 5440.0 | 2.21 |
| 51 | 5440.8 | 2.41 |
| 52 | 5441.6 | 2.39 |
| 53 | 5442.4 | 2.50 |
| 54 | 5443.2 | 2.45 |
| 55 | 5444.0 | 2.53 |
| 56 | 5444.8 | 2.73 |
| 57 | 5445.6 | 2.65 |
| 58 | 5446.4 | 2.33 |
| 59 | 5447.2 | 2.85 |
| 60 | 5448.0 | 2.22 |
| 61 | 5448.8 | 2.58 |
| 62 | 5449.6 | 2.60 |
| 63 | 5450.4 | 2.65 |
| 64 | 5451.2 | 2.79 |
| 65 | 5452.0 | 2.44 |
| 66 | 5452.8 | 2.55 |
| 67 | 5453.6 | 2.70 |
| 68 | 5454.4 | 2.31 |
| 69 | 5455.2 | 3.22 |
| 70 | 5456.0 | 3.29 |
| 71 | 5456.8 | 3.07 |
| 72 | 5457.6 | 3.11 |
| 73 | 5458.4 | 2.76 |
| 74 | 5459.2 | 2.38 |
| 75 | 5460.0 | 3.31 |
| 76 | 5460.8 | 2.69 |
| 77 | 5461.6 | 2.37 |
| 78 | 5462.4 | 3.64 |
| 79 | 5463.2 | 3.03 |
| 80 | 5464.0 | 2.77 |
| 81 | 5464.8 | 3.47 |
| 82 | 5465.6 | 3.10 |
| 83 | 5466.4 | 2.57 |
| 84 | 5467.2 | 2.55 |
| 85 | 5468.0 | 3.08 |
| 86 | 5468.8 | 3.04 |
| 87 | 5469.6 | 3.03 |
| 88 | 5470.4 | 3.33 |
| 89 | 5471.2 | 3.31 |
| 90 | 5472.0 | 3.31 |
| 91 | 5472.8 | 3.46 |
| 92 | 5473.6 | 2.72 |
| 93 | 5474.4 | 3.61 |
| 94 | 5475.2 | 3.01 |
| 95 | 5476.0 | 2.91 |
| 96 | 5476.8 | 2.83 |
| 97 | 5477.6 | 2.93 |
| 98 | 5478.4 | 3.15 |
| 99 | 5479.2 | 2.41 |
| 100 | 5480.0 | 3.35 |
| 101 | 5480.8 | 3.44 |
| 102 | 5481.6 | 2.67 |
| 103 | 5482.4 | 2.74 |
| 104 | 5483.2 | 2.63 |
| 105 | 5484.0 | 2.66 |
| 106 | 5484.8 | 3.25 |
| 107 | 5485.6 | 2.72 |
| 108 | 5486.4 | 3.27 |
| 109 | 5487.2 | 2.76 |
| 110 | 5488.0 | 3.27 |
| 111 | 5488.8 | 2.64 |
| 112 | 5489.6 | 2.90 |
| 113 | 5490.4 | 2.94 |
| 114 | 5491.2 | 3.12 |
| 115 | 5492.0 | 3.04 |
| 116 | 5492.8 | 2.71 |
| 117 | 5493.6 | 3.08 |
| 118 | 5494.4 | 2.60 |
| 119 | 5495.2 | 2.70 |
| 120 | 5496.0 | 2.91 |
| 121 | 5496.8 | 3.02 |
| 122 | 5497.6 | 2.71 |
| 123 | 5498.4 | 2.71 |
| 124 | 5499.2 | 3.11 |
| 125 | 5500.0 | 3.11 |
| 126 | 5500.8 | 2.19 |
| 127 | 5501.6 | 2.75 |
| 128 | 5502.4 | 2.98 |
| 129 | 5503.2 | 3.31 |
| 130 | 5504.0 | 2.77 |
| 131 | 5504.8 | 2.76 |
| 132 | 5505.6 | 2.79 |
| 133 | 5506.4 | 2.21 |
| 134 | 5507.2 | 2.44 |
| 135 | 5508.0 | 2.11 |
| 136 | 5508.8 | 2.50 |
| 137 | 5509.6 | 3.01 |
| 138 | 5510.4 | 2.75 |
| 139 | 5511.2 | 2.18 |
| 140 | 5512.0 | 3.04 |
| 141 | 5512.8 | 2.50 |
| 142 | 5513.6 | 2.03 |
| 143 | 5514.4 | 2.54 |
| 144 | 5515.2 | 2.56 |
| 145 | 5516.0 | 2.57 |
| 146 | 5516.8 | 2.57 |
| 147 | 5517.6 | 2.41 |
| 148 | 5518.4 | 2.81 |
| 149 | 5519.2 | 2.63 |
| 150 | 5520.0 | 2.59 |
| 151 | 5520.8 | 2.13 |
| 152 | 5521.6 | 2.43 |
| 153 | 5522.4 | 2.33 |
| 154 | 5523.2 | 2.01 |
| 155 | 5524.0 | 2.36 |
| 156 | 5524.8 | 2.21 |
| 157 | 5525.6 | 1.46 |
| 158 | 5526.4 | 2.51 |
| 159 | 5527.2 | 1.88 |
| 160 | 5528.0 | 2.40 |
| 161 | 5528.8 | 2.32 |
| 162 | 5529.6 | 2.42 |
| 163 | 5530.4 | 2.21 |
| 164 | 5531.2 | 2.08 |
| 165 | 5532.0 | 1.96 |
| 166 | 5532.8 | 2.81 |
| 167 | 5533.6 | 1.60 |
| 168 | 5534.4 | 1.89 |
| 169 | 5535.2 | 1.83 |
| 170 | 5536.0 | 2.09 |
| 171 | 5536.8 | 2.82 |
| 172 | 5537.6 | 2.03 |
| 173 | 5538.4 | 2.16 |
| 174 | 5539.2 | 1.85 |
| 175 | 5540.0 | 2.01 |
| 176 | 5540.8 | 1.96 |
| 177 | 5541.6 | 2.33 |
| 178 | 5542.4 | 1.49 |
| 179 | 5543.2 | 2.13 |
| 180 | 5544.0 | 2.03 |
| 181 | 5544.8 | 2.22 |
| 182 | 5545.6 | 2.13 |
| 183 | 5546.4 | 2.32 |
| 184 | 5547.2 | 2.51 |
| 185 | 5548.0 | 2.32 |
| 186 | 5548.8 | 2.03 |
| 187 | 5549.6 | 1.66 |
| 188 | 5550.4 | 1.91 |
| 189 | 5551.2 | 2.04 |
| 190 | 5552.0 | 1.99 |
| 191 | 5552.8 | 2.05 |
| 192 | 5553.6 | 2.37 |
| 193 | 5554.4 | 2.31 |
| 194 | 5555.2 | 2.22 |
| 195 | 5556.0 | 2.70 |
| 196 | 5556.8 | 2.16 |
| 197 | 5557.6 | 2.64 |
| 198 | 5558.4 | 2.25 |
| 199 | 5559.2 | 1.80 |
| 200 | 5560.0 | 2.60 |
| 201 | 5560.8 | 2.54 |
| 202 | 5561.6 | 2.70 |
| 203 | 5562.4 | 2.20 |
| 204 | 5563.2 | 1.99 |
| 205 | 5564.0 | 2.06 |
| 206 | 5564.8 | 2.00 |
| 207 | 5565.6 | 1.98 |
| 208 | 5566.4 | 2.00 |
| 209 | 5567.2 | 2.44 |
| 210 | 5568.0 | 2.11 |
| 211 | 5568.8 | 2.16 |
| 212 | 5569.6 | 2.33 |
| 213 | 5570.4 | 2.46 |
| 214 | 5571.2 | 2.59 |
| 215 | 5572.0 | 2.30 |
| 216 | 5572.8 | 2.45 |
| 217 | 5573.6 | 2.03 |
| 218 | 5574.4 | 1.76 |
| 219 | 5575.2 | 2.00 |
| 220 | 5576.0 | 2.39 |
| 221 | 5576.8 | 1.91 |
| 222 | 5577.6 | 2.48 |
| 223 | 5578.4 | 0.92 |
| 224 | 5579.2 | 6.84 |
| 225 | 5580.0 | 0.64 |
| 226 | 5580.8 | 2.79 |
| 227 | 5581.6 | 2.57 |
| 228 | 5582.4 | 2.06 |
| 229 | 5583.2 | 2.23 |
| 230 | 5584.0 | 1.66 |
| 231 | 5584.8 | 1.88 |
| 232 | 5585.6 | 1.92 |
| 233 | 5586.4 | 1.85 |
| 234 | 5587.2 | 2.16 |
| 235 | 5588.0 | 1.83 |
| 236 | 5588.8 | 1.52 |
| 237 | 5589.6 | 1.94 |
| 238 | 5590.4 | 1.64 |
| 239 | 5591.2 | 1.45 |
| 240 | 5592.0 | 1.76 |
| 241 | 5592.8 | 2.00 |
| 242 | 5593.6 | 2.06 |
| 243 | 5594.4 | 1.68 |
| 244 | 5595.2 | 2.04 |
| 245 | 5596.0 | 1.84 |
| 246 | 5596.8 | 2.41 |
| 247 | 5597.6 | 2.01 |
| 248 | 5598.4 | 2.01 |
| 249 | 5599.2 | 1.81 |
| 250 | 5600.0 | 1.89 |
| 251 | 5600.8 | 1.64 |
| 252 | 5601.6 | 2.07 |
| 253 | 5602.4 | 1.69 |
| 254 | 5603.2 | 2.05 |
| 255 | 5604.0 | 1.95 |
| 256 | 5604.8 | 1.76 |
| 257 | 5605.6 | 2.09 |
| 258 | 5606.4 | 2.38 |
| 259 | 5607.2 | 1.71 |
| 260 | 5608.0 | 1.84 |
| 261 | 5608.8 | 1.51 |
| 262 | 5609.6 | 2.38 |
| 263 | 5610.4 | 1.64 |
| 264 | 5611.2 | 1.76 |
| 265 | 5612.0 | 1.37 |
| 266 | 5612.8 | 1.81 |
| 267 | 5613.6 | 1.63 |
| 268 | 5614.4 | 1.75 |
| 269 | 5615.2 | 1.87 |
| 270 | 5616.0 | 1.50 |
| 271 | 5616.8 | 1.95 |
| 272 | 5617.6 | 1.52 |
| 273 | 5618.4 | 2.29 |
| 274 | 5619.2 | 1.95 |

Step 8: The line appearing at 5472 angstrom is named C III]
